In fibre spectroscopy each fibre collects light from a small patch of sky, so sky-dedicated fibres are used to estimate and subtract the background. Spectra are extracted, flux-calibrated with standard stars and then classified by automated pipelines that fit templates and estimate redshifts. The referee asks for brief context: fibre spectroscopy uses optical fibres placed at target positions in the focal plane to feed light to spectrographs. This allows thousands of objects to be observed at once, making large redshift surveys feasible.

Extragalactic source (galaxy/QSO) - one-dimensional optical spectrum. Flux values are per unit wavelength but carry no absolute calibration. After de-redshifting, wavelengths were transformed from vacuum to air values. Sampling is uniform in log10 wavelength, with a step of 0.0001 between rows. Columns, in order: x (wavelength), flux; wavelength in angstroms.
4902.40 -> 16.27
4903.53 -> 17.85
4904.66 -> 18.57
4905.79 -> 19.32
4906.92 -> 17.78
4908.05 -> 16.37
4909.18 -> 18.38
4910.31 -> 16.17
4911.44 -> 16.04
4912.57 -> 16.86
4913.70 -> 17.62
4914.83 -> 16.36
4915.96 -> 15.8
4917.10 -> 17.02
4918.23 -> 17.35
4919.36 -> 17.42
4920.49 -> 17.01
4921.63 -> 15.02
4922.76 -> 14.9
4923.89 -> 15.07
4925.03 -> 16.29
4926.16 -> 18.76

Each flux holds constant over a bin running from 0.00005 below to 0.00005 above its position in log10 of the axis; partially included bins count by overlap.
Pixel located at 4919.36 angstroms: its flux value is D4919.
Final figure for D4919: 17.42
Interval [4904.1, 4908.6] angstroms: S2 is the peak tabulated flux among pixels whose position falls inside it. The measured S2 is 19.32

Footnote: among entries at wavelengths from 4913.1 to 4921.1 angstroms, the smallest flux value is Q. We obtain 15.8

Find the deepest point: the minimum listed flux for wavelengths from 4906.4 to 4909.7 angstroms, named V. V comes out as 16.37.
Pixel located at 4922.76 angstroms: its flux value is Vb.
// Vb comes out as 14.9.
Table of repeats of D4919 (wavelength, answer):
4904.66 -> 18.57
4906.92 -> 17.78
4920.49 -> 17.01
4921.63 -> 15.02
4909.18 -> 18.38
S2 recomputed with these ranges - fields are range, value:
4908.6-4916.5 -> 18.38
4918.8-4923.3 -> 17.42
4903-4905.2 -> 18.57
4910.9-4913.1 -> 16.86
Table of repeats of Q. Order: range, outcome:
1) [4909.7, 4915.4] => 16.04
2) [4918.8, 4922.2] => 15.02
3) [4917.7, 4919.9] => 17.35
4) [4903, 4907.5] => 17.78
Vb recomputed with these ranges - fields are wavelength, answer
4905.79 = 19.32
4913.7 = 17.62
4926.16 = 18.76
